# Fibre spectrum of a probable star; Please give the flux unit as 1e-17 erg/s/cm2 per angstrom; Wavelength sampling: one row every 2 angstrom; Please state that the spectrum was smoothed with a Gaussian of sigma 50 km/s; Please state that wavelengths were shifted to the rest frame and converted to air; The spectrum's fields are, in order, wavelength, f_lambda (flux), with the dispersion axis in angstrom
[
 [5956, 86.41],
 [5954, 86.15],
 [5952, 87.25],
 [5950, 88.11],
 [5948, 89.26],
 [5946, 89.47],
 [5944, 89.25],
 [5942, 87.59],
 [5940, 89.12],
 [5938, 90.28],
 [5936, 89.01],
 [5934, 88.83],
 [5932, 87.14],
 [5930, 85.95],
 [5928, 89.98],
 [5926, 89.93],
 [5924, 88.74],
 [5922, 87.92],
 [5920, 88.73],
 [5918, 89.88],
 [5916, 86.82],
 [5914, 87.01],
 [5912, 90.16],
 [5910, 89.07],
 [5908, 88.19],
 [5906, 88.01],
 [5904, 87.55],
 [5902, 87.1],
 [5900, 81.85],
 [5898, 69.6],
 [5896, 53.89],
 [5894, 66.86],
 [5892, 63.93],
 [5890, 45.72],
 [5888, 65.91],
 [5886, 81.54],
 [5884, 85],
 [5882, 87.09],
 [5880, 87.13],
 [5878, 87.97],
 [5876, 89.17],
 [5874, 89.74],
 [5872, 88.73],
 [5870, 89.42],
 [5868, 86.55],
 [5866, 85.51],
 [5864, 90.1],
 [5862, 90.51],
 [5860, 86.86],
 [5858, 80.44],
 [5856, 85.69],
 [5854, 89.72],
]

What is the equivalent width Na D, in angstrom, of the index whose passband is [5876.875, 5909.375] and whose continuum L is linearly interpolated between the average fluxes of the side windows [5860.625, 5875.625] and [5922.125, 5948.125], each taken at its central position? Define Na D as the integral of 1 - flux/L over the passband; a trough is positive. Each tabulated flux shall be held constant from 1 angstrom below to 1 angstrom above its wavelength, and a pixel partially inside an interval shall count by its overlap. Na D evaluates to 4.3 angstrom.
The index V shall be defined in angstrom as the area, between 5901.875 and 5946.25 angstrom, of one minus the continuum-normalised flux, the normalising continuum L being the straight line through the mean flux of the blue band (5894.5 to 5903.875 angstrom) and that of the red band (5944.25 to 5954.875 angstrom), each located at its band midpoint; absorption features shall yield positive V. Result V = -4.2 angstrom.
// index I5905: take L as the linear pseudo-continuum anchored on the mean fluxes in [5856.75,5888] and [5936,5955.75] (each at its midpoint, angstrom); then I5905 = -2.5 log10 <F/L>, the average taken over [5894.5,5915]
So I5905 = 0.07 mag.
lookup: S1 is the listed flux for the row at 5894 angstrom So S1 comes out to 66.86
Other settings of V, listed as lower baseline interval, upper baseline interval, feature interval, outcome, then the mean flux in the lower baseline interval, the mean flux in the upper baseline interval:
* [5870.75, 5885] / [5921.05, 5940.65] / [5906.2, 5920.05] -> 0.0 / 87.9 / 88.7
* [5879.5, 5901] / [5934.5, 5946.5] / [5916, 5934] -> -1.1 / 71.3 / 89.1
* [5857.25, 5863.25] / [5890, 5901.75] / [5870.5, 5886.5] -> -2.3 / 86.3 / 66.7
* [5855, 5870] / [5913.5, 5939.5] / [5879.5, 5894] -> 2.4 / 86.7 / 88.5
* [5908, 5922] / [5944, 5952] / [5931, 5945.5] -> 0.0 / 88.5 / 88.8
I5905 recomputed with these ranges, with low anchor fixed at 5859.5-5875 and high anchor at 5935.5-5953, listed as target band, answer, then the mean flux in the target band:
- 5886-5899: 0.38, 62.6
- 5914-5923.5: 0.01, 88.2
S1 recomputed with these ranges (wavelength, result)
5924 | 88.74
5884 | 85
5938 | 90.28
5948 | 89.26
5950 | 88.11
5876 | 89.17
